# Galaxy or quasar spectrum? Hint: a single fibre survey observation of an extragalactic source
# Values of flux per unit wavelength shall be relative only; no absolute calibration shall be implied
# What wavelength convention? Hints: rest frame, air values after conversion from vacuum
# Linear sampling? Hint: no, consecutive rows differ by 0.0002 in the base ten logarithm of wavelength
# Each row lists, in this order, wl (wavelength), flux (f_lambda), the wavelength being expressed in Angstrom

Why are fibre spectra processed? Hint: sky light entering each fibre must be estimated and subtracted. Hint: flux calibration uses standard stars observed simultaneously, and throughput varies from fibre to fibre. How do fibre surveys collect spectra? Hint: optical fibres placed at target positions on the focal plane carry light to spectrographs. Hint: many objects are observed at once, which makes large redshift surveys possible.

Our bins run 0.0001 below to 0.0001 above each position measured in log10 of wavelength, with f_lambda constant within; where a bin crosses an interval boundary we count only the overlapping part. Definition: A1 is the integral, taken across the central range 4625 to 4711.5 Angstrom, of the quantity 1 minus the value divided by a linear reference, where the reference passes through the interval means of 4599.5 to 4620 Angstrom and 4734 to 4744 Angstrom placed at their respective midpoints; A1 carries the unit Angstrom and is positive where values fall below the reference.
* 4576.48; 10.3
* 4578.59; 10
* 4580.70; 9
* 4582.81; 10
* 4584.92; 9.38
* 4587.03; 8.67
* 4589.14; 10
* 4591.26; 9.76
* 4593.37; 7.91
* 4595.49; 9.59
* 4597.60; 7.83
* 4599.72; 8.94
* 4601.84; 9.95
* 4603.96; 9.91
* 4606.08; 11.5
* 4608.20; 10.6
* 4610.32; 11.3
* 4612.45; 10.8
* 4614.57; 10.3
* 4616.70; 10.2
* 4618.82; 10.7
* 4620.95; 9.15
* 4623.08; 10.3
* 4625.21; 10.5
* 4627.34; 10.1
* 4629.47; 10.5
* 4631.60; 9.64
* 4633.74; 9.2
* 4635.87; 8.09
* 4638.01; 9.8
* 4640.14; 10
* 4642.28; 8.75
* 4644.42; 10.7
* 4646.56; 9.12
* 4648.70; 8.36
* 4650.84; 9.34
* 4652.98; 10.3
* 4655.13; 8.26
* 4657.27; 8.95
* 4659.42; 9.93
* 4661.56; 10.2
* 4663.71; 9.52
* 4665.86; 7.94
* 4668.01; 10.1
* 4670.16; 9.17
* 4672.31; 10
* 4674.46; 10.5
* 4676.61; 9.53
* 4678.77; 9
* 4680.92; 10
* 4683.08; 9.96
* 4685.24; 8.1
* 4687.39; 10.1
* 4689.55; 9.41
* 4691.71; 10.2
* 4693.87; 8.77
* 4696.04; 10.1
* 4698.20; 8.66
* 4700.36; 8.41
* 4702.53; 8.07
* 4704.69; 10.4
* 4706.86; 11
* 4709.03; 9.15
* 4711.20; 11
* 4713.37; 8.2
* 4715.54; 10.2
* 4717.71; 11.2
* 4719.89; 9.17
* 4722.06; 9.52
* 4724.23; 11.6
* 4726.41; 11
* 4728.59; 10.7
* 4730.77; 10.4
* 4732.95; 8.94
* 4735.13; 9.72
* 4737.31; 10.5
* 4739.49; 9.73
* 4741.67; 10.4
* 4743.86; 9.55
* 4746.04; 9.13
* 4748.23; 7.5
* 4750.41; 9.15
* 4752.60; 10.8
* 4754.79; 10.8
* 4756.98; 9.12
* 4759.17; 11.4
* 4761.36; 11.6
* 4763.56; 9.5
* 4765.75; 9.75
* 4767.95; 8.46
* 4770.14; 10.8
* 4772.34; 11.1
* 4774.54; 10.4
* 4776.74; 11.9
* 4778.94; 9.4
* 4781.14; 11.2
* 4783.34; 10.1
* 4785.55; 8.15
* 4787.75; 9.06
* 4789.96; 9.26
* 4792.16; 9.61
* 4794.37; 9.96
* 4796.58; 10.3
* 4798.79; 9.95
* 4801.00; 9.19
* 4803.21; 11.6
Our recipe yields 6.4 Angstrom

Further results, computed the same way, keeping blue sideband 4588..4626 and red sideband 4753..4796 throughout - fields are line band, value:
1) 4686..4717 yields 1.5 Angstrom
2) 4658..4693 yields 1.5 Angstrom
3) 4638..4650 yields 0.7 Angstrom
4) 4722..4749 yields 0.3 Angstrom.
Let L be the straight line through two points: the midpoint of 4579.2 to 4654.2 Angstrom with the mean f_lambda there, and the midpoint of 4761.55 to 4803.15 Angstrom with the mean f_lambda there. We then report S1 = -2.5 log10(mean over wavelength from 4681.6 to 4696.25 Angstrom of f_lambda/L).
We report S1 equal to 0.04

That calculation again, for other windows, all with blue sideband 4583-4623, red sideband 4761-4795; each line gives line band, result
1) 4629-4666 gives 0.05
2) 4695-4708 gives 0.05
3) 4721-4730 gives -0.08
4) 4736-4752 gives 0.05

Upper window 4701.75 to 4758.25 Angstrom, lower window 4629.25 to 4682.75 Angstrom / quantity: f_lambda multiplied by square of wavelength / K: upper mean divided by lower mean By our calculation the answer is 1.08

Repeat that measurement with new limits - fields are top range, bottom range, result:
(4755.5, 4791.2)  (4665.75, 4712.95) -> 1.09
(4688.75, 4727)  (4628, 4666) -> 1.07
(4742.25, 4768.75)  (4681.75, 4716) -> 1.05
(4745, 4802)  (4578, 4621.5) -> 1.09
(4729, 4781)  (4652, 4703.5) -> 1.11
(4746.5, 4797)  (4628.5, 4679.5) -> 1.11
